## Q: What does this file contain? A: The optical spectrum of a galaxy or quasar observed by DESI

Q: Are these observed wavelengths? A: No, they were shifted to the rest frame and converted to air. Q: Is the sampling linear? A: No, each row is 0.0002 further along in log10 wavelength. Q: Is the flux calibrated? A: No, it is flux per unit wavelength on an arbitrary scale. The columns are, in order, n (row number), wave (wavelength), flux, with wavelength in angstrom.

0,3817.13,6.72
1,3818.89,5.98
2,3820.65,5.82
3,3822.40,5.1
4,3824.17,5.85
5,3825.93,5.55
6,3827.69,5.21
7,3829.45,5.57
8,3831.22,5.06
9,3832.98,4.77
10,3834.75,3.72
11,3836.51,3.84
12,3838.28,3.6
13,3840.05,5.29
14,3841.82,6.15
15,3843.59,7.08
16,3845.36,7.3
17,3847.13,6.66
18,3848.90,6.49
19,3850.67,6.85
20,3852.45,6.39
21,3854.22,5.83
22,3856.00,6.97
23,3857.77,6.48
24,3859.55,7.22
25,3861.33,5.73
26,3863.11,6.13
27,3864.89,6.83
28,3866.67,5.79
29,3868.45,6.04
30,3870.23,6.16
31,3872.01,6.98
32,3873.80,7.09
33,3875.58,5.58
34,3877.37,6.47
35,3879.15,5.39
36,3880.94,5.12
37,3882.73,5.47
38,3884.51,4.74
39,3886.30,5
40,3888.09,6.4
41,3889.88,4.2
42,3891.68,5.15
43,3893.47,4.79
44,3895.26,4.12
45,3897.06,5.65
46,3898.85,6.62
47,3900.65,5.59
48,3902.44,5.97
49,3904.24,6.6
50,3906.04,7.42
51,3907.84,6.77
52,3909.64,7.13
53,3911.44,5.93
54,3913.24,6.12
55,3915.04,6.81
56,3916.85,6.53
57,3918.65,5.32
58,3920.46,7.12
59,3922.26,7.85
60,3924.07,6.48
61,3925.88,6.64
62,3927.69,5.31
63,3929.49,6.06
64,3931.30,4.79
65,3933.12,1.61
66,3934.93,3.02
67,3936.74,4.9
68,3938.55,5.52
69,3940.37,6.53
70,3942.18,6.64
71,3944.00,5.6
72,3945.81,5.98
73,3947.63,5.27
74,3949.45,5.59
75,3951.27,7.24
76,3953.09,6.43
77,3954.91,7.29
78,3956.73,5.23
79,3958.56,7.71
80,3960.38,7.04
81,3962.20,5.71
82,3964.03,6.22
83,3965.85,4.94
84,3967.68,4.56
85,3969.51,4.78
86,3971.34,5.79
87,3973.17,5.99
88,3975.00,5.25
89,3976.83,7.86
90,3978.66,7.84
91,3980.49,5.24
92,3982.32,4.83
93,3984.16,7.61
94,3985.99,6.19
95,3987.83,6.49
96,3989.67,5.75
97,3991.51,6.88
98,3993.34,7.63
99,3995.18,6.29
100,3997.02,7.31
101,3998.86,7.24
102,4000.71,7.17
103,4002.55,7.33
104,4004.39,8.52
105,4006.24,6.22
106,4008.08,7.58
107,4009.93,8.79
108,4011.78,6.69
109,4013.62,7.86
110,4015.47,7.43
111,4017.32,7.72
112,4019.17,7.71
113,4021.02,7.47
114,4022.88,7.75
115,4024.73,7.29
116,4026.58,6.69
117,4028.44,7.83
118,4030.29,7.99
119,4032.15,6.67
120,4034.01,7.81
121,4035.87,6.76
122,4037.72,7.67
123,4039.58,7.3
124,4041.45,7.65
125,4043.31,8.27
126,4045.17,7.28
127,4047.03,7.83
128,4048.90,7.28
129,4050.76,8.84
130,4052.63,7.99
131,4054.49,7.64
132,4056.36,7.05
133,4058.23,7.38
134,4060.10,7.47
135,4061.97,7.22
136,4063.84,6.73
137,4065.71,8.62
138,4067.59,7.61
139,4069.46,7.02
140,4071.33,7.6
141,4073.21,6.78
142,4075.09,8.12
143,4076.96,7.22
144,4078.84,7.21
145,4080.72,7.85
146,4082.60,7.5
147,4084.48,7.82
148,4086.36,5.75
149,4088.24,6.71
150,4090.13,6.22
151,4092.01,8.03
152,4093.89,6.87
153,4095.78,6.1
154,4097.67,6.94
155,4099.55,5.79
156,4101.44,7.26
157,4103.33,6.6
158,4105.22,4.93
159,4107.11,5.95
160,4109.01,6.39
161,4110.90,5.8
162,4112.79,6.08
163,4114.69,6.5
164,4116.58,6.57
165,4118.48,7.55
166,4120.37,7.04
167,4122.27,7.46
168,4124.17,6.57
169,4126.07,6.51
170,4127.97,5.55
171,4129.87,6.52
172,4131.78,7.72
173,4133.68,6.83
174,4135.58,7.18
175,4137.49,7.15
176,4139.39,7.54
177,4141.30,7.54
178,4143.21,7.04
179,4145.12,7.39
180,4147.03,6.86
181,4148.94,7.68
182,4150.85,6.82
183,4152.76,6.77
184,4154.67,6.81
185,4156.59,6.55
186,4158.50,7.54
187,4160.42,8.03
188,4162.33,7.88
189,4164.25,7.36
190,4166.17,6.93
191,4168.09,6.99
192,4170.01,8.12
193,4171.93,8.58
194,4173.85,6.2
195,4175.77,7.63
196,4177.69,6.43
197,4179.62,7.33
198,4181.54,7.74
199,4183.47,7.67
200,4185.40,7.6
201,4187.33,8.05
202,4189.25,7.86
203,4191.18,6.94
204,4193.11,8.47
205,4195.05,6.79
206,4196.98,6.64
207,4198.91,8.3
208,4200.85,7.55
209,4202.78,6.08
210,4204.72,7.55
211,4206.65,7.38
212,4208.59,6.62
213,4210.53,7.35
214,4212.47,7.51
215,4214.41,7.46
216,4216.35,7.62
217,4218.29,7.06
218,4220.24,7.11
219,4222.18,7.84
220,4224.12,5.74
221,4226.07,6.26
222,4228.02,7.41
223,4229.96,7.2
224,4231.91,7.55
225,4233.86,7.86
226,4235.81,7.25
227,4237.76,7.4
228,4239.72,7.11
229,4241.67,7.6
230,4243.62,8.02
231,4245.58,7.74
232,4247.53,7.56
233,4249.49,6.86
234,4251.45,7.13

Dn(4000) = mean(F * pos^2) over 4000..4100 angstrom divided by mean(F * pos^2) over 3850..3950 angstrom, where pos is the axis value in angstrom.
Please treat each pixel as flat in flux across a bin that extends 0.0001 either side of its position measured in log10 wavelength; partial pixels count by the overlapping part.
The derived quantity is 1.35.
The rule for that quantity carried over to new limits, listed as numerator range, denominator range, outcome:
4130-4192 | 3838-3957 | 1.40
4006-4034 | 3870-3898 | 1.46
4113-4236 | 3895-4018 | 1.27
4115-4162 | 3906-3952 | 1.33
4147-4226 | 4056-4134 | 1.11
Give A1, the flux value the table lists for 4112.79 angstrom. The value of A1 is 6.08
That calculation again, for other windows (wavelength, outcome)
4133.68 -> 6.83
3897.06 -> 5.65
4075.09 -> 8.12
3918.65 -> 5.32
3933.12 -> 1.61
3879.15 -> 5.39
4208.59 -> 6.62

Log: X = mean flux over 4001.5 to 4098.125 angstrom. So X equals 7.42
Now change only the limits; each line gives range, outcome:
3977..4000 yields 6.65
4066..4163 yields 6.94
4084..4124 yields 6.57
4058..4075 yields 7.42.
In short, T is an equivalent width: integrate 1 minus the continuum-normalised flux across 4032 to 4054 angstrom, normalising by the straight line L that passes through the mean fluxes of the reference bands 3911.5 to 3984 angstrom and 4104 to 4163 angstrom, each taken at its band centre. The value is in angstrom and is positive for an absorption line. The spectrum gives -4.3 angstrom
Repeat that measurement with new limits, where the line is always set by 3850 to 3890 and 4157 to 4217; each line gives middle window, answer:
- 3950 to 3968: 0.5 angstrom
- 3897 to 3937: 2.0 angstrom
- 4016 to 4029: -1.5 angstrom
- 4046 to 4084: -3.6 angstrom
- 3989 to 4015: -2.4 angstrom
